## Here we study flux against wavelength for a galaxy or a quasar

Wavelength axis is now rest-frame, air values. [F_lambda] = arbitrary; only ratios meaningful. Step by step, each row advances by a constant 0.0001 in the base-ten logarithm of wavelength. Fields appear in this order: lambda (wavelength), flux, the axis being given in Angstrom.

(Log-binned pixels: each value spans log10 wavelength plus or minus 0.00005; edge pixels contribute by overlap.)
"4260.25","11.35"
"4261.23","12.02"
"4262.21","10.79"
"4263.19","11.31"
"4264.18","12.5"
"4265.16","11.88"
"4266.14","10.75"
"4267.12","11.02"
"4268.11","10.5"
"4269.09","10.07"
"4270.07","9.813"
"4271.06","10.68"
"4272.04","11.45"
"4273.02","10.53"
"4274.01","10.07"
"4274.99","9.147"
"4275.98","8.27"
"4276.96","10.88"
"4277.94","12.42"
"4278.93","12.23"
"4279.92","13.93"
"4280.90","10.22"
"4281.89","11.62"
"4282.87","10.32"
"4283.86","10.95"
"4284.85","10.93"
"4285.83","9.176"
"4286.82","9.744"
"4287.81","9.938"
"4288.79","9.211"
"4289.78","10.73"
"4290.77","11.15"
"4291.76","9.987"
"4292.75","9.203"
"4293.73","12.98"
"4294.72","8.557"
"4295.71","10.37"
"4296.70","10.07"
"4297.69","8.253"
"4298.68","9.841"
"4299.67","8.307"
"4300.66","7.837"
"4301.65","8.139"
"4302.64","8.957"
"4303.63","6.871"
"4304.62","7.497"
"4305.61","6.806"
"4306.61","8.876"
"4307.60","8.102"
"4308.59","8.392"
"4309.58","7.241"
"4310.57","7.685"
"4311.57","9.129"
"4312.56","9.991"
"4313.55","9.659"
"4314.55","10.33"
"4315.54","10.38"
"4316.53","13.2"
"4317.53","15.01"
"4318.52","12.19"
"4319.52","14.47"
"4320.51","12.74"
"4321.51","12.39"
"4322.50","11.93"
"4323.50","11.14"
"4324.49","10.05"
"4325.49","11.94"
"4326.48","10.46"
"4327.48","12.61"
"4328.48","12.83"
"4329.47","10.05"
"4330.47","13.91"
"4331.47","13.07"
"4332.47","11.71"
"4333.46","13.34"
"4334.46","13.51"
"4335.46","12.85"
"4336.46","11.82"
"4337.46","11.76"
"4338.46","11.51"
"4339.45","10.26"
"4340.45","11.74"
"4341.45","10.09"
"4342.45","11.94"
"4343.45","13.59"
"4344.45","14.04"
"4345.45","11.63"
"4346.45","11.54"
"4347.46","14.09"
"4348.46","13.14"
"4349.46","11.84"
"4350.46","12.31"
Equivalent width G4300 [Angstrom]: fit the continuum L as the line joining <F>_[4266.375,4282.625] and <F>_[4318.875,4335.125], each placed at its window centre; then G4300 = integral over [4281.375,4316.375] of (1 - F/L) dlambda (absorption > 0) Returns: 6.3 Angstrom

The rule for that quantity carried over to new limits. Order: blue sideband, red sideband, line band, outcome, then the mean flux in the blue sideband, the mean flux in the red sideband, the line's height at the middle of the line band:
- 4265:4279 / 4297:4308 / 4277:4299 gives -2.9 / 10.6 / 8.17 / 9.31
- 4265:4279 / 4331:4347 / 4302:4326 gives 2.9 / 10.6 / 12.2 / 11.6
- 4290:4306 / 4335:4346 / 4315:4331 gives -2.2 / 9.1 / 11.9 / 10.8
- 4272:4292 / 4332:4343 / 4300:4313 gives 3.6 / 10.6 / 11.9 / 11.2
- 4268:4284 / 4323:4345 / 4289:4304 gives 2.4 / 10.8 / 12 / 11.2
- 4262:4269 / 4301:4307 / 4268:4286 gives -1.0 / 11.2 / 7.83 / 10.2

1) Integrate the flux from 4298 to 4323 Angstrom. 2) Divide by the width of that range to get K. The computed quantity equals 9.83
